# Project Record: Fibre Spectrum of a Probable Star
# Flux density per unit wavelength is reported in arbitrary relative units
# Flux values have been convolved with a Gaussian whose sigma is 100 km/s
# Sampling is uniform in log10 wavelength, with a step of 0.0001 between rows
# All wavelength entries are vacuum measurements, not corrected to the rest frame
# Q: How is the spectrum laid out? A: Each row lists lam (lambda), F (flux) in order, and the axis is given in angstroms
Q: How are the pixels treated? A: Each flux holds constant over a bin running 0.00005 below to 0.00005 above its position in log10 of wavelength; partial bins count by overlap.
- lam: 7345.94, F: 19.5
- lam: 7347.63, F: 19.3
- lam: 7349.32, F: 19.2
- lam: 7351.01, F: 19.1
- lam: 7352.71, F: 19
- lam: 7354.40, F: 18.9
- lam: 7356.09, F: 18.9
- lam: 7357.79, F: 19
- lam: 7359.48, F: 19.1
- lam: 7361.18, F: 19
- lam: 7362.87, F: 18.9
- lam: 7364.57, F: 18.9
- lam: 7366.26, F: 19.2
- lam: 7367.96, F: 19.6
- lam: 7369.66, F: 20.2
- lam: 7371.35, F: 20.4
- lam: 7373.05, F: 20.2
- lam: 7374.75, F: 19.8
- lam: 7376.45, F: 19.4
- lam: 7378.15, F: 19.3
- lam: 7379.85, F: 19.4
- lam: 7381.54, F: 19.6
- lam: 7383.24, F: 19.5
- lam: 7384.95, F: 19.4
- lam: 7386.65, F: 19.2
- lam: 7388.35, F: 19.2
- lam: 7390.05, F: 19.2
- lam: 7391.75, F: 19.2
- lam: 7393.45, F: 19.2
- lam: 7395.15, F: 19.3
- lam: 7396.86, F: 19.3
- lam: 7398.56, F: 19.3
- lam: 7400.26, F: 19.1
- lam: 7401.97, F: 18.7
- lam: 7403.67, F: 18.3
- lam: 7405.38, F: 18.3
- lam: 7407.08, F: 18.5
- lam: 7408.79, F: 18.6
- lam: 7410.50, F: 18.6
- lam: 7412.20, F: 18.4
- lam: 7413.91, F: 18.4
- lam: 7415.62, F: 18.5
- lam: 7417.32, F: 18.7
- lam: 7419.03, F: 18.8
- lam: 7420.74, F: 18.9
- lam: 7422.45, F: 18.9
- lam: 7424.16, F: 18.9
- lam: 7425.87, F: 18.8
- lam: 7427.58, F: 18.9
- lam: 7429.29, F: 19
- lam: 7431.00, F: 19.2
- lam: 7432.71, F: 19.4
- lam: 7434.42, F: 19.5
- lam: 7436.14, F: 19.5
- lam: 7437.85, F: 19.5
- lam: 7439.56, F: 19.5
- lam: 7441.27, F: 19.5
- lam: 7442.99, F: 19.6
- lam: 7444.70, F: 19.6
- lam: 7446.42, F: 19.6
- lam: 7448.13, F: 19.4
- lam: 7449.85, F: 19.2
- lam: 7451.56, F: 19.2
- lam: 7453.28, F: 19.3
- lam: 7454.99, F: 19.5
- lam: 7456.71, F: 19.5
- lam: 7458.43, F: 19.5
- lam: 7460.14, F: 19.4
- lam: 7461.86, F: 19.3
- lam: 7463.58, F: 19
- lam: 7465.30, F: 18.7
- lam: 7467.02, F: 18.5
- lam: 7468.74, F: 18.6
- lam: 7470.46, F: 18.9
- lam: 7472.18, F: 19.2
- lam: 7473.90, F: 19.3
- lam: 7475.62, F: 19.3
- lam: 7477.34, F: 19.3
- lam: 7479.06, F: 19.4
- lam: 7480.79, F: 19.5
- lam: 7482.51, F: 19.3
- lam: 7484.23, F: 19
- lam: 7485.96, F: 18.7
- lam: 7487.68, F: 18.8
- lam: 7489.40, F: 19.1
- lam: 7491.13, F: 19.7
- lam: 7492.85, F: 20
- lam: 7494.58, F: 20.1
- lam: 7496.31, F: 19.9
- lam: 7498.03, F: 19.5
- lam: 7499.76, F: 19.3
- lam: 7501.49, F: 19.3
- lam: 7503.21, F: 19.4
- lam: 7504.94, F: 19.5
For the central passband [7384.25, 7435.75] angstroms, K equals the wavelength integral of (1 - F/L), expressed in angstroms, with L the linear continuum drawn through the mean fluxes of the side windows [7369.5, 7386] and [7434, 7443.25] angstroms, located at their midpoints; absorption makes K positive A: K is 1.74 angstroms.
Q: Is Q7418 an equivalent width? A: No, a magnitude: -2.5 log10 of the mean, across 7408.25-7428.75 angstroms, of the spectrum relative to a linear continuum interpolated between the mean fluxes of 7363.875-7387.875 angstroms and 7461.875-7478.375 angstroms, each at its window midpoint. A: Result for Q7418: 0.035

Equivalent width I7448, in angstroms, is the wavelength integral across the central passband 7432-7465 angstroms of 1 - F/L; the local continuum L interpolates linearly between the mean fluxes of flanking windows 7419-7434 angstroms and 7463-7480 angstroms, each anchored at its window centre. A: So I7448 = -0.69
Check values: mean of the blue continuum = 19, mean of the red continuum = 19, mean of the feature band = 19.4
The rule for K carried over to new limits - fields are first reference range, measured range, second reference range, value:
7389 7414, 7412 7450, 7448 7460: 0.03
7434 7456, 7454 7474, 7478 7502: 0.33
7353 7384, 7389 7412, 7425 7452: 0.59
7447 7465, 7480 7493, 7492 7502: 0.24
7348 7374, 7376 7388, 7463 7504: -0.06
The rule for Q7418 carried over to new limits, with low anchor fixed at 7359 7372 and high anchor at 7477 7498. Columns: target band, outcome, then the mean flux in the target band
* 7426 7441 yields 0.006 mag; 19.3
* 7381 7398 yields 0.006 mag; 19.3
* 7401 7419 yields 0.051 mag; 18.5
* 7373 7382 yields -0.009 mag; 19.6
